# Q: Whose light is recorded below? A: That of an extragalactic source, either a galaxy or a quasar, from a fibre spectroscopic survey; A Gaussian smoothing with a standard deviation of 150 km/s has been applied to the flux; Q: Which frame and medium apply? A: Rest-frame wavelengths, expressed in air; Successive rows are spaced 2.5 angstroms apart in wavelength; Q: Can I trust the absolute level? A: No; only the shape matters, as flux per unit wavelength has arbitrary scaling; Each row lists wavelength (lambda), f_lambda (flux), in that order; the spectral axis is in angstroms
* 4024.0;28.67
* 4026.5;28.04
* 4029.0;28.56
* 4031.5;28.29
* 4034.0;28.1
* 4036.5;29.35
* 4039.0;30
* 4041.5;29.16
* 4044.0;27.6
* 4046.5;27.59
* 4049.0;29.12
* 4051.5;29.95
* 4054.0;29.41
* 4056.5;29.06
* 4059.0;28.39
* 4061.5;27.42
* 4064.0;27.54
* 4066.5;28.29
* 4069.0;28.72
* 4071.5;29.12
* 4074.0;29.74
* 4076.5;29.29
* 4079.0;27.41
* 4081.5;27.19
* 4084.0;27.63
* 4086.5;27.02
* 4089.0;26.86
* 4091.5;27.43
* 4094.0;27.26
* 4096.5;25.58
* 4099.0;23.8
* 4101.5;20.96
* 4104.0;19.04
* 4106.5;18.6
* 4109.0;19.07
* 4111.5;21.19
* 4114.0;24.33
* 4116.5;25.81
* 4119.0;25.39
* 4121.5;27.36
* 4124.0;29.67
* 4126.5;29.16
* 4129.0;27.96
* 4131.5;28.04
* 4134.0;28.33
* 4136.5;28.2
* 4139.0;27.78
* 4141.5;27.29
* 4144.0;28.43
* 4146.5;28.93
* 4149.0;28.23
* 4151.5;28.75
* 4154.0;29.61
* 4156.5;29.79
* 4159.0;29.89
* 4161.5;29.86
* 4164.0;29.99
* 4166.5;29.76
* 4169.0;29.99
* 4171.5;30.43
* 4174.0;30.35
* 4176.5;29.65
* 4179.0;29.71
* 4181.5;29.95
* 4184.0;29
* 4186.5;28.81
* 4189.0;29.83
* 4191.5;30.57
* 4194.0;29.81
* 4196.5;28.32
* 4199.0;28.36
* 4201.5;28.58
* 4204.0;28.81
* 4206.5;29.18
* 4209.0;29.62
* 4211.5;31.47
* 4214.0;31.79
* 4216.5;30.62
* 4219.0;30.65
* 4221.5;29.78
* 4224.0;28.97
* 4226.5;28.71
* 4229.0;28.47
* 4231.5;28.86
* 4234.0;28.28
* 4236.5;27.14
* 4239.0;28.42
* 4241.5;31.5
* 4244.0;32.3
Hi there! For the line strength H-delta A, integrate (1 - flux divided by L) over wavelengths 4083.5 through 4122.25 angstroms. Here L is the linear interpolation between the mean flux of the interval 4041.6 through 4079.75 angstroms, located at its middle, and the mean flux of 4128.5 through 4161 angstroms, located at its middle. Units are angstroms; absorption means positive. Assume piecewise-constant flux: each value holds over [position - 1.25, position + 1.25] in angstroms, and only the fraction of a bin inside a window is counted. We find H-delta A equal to 6.1 angstroms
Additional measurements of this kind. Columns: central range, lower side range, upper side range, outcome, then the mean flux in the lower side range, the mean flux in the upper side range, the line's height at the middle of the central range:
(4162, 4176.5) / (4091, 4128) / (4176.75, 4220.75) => -1.1 angstroms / 24.3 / 29.7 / 27.9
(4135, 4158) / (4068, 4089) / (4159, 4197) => 0.5 angstroms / 28.2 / 29.8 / 29.3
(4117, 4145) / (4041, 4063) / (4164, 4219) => 1.3 angstroms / 28.6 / 29.8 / 29.3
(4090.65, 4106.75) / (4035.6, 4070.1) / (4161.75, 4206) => 3.1 angstroms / 28.7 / 29.5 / 29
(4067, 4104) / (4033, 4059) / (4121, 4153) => 2.5 angstroms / 28.9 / 28.4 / 28.7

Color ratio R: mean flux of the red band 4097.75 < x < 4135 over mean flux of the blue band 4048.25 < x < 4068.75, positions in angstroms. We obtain 0.9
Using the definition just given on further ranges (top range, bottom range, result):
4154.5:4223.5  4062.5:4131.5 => 1.14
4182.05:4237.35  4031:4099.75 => 1.04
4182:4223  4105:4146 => 1.14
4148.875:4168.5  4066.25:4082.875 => 1.04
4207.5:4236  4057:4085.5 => 1.05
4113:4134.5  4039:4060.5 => 0.95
